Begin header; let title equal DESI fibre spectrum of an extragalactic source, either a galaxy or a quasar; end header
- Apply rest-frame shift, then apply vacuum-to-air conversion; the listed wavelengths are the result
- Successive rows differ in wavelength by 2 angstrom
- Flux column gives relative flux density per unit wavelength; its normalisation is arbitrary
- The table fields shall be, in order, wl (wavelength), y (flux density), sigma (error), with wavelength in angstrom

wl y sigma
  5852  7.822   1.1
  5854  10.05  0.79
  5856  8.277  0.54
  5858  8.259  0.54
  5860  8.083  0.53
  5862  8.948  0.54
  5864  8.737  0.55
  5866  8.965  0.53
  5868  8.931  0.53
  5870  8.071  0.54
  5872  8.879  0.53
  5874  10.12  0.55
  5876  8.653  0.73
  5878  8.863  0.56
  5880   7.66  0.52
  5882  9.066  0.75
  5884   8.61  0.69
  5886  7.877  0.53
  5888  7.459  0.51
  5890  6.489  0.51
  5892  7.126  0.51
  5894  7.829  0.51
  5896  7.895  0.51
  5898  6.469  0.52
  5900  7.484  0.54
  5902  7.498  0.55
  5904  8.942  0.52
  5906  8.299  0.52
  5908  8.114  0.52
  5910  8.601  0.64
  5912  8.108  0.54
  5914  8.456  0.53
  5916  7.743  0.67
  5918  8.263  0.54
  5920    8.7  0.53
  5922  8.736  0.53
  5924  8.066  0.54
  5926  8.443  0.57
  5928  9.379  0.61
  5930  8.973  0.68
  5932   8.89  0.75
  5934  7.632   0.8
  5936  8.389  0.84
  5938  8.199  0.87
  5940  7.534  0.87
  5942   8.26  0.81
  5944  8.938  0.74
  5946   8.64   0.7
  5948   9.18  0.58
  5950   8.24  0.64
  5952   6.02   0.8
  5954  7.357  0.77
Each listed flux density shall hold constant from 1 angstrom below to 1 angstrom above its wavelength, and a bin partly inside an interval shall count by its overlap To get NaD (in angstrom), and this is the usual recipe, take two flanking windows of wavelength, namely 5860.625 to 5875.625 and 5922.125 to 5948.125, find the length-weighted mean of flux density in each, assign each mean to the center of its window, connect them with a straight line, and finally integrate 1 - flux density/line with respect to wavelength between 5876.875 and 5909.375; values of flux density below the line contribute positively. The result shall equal 3.30 angstrom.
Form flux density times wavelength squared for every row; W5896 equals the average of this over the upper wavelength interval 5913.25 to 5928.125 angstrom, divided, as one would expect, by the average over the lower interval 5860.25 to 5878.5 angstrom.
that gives 1.0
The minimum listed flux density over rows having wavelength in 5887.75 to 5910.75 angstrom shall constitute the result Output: 6.469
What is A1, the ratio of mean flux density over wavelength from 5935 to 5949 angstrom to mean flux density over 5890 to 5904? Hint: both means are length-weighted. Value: 1.1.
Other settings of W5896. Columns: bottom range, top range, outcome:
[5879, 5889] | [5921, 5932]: 1.09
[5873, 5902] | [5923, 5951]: 1.08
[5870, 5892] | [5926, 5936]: 1.06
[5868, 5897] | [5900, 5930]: 1.03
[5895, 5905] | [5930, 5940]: 1.09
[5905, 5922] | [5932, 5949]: 1.02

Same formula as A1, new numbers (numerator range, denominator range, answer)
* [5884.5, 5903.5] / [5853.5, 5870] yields 0.85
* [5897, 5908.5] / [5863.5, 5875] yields 0.87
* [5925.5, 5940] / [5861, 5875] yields 0.95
